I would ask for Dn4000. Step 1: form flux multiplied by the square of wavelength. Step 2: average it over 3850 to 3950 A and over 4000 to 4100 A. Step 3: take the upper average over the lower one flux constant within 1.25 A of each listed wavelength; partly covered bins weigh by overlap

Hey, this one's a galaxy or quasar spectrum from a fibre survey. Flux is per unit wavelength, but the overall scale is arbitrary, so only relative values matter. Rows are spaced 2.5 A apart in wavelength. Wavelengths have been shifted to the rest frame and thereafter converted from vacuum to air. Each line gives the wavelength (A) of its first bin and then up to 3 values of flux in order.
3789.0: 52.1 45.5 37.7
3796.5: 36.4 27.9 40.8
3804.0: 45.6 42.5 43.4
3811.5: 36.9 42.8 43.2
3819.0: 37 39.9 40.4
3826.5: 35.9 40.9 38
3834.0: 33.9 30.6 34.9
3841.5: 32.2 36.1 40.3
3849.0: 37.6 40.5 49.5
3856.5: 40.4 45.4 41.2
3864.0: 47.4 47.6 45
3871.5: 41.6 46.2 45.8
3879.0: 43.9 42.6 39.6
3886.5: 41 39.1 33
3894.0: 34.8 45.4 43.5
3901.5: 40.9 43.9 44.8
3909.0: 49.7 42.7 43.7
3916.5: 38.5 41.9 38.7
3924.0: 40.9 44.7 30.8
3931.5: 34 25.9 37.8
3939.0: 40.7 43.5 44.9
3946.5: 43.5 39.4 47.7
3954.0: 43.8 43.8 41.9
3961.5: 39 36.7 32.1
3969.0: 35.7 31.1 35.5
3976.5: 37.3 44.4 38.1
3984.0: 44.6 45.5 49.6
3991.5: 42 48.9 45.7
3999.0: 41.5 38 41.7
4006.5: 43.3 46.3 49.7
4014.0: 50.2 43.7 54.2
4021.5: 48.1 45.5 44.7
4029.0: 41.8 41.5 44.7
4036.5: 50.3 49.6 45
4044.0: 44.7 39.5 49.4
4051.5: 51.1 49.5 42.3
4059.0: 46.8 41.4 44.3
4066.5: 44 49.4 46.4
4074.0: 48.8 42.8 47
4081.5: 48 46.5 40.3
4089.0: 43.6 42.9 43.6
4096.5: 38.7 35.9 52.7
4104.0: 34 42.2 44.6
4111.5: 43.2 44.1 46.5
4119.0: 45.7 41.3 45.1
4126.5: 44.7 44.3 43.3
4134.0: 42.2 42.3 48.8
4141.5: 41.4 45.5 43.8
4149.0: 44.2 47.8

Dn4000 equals 1.2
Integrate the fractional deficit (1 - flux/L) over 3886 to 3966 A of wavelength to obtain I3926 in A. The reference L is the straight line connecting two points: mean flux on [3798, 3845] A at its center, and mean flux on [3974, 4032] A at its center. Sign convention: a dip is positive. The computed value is 2.3 A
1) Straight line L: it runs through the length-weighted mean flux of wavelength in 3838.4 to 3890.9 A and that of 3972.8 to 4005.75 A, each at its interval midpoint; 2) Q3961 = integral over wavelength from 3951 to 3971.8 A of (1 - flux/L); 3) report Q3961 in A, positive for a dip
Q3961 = 1.6 A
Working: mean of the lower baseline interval 41.8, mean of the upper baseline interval 42.5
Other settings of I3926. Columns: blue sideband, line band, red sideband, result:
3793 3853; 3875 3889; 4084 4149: -1.11 A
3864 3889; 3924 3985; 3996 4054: 7.77 A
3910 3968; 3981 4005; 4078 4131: -1.57 A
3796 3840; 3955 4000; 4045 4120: 1.45 A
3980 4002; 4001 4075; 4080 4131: -3.71 A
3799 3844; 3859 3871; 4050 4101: -1.70 A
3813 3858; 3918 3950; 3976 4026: 2.62 A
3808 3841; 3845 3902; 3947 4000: -4.59 A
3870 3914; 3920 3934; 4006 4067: 2.07 A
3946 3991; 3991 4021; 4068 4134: -2.94 A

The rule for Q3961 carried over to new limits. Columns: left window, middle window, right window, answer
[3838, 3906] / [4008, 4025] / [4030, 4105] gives -1.7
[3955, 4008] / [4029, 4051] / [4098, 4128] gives -1.9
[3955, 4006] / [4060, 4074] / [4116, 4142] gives -0.9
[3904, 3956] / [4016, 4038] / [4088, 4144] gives -2.1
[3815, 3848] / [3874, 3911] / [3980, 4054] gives -2.0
